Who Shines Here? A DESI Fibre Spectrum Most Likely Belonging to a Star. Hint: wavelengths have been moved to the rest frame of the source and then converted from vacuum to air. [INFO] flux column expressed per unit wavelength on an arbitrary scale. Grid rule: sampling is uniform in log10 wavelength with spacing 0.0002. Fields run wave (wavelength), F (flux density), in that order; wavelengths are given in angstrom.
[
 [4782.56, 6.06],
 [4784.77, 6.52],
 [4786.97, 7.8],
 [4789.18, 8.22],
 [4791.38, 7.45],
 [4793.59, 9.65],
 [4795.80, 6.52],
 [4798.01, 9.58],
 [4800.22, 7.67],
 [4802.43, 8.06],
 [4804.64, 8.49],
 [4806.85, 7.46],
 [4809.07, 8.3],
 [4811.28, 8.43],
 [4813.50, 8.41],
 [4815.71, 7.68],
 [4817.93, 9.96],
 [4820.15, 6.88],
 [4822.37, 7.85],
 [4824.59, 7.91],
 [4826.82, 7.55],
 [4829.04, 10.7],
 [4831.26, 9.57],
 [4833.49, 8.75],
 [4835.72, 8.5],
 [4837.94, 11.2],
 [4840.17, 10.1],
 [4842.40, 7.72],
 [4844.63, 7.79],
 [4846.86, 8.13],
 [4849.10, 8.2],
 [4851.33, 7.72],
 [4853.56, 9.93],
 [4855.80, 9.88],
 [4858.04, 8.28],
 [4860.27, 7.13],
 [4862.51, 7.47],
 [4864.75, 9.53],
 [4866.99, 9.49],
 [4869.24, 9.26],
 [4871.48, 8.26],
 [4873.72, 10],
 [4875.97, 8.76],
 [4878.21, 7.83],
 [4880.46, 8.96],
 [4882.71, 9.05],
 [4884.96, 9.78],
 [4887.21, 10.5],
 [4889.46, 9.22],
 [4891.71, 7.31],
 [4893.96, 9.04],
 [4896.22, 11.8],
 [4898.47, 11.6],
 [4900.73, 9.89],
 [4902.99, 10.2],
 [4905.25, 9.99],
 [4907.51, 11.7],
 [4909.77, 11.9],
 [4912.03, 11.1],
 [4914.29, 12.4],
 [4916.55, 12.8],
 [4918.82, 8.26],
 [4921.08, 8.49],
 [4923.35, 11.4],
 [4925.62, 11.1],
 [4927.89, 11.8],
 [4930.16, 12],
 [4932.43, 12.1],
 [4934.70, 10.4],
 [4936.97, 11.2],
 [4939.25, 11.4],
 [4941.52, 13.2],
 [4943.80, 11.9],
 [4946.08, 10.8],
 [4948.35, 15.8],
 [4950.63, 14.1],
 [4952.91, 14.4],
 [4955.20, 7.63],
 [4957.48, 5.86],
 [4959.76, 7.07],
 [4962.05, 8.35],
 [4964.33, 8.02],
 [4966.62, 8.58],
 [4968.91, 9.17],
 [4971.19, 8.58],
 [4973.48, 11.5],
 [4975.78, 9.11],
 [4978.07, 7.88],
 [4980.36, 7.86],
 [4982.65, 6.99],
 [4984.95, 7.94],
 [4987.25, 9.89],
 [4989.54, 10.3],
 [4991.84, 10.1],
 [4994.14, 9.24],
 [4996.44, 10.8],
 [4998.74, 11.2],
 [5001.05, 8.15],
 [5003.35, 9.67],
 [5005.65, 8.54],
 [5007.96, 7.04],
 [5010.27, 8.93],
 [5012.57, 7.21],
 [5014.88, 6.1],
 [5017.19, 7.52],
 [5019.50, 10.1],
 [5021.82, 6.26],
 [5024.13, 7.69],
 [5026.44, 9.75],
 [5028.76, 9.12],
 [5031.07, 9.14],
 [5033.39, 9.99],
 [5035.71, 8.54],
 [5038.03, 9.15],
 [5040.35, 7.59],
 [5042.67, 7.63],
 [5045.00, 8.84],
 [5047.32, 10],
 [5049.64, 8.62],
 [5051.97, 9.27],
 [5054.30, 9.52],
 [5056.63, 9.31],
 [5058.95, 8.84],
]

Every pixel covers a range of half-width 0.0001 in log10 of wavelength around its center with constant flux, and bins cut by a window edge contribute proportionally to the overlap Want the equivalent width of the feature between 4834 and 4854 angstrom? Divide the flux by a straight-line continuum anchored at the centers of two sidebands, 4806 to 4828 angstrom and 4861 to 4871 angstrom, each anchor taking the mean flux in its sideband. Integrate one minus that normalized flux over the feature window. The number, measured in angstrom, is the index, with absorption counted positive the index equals -0.7 angstrom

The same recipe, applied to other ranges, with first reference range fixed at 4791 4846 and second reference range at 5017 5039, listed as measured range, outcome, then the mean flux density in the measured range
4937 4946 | -3.35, 11.9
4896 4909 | -3.35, 10.8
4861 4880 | -0.50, 8.79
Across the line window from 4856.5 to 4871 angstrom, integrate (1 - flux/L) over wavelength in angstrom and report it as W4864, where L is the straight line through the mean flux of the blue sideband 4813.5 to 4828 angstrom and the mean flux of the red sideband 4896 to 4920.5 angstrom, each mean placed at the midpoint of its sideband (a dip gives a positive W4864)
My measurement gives 1.41 angstrom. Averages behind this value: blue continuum 8.02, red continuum 11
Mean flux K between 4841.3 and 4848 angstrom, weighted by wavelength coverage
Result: 7.87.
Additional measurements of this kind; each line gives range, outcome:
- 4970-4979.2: 9.27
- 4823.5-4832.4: 8.93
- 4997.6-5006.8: 9.39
